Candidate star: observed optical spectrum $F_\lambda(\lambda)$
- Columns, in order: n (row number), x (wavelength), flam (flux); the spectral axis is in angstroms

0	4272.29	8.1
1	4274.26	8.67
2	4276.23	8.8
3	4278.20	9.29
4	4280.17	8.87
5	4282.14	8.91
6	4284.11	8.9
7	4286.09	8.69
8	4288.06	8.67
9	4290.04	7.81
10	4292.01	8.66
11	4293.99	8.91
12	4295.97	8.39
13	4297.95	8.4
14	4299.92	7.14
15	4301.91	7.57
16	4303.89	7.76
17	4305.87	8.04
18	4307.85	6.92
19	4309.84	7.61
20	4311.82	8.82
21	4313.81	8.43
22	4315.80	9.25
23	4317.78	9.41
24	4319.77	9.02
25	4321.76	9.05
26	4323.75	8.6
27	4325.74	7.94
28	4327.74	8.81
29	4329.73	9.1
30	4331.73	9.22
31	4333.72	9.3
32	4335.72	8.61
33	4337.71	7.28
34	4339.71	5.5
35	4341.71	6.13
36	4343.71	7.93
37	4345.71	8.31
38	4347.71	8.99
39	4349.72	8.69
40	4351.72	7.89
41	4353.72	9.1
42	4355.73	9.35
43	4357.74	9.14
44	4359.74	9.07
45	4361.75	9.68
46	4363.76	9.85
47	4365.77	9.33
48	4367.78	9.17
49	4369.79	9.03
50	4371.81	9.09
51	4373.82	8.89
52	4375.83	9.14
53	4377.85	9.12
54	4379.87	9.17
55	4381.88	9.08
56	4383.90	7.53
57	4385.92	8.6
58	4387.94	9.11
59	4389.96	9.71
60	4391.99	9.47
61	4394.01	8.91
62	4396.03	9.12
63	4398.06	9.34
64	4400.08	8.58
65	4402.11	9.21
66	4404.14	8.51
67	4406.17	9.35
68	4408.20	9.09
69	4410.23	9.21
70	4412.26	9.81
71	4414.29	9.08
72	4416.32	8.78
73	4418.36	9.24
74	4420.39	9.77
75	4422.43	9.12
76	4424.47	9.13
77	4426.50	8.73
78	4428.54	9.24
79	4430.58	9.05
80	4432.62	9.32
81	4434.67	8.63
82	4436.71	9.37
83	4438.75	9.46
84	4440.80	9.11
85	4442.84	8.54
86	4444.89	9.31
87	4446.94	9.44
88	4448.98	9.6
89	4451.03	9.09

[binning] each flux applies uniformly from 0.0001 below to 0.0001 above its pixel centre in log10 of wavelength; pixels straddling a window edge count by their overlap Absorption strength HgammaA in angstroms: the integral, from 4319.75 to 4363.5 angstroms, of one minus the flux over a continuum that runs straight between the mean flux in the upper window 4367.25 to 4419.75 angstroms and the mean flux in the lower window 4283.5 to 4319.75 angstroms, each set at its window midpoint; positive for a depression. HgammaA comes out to 0.7 angstroms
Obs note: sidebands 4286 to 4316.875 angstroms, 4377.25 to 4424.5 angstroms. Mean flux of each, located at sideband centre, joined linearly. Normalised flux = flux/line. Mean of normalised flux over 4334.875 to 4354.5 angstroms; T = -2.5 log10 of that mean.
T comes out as 0.10 mag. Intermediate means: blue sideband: 8.18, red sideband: 9.08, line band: 7.83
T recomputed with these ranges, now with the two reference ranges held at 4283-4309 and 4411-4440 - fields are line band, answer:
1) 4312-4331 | -0.06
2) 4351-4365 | -0.07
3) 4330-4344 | 0.09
